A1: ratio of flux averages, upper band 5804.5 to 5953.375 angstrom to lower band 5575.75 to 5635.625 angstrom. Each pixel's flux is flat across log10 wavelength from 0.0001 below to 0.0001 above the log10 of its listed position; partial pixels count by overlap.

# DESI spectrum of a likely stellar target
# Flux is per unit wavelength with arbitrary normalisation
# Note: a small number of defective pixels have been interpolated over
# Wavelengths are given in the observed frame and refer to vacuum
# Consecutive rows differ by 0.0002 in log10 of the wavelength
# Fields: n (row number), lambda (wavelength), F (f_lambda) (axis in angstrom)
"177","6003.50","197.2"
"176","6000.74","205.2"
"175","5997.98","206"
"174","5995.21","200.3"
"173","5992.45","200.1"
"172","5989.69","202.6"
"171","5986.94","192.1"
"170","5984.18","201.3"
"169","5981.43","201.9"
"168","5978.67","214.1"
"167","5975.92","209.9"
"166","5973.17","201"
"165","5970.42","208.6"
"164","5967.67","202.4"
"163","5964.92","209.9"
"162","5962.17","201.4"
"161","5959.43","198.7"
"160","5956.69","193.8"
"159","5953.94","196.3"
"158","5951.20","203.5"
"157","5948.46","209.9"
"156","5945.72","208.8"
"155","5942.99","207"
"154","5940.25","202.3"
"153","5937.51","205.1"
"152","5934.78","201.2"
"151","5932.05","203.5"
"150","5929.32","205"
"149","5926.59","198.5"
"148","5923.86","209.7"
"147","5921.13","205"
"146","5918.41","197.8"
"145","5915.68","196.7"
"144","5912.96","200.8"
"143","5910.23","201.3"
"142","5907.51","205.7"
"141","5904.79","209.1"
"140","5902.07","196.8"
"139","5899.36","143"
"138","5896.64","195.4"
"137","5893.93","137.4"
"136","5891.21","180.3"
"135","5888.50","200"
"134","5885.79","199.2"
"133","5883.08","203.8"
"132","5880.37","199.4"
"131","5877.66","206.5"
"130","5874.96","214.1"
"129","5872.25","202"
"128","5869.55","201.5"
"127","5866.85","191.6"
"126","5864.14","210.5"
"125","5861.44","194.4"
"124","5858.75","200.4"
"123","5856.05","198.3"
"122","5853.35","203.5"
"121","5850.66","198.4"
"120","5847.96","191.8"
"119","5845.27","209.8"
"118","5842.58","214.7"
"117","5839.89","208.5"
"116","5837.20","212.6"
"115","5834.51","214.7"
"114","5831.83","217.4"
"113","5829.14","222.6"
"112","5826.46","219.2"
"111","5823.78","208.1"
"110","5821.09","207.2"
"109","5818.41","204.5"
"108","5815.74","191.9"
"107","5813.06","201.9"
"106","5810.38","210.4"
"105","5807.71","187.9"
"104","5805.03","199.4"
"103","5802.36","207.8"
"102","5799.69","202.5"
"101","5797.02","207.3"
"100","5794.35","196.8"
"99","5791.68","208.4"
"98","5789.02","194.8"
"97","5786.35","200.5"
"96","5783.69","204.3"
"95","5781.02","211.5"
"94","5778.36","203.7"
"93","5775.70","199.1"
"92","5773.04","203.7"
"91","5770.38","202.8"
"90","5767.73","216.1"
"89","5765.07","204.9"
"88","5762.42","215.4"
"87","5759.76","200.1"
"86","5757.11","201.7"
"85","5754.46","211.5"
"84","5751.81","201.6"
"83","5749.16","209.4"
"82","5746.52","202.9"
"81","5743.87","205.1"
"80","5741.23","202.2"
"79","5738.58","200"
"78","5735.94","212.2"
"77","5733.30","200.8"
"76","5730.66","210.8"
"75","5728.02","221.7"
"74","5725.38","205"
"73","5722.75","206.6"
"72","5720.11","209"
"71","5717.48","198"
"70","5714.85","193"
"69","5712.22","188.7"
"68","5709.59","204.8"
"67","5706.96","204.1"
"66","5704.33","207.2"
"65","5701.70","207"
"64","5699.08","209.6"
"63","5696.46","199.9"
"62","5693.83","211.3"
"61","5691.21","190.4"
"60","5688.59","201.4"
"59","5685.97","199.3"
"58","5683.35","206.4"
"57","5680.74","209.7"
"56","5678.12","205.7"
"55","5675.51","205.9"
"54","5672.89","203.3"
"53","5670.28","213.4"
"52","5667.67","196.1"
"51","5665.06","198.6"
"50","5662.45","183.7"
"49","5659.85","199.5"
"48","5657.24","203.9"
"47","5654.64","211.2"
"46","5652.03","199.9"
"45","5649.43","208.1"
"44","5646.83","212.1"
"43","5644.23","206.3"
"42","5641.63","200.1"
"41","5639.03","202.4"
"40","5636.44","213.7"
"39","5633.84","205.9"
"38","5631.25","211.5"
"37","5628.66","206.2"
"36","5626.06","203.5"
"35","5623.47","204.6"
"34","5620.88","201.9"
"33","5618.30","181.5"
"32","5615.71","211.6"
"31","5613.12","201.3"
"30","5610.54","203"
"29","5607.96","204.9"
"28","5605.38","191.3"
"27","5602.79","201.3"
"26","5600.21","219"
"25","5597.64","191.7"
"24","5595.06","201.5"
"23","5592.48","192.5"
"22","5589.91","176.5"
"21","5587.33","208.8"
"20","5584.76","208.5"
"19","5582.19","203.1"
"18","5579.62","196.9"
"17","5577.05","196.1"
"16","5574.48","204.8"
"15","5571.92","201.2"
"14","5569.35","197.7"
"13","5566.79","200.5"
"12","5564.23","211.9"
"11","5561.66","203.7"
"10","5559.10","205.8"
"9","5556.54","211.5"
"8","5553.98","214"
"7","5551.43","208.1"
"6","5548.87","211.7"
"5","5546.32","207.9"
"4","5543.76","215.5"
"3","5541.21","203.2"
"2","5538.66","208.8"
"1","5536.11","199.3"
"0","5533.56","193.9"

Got 1.0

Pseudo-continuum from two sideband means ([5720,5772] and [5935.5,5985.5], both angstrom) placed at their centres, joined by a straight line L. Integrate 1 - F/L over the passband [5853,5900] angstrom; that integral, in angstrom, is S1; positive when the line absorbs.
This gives 2.6 angstrom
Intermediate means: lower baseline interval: 207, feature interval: 194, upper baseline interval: 204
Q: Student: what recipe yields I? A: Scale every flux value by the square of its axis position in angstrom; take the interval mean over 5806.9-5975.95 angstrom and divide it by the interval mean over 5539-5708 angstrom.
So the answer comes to 1.1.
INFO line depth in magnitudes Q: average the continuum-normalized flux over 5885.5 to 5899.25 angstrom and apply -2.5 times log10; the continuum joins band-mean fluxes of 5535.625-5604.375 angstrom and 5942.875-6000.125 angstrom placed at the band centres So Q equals 0.15 mag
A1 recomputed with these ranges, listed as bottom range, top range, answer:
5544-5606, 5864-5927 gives 0.96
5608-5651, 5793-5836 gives 1.01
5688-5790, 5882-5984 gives 0.97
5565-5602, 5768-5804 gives 1.02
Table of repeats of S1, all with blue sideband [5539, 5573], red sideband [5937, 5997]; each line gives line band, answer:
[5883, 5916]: 2.37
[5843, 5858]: 0.23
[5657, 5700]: 0.81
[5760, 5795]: 0.04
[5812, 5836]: -0.62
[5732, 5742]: 0.07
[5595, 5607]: 0.33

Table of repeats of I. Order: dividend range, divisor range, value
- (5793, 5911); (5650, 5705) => 1.05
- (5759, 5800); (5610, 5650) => 1.05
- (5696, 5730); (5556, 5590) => 1.06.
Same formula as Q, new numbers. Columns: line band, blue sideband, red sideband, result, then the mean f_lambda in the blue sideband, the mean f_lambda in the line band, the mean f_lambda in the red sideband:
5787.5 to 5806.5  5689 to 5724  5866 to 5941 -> -0.01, 202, 202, 197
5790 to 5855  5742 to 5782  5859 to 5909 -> -0.03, 206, 206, 194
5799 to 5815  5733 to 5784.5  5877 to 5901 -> -0.02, 206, 201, 185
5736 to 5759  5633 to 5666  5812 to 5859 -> 0.00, 204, 205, 207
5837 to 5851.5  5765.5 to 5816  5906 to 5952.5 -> -0.01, 203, 206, 204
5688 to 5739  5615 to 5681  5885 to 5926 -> -0.02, 204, 204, 192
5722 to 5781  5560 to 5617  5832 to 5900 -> -0.04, 201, 206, 198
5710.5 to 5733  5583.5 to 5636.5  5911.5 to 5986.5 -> -0.01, 202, 204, 203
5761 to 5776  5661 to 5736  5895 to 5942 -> -0.03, 203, 207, 198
